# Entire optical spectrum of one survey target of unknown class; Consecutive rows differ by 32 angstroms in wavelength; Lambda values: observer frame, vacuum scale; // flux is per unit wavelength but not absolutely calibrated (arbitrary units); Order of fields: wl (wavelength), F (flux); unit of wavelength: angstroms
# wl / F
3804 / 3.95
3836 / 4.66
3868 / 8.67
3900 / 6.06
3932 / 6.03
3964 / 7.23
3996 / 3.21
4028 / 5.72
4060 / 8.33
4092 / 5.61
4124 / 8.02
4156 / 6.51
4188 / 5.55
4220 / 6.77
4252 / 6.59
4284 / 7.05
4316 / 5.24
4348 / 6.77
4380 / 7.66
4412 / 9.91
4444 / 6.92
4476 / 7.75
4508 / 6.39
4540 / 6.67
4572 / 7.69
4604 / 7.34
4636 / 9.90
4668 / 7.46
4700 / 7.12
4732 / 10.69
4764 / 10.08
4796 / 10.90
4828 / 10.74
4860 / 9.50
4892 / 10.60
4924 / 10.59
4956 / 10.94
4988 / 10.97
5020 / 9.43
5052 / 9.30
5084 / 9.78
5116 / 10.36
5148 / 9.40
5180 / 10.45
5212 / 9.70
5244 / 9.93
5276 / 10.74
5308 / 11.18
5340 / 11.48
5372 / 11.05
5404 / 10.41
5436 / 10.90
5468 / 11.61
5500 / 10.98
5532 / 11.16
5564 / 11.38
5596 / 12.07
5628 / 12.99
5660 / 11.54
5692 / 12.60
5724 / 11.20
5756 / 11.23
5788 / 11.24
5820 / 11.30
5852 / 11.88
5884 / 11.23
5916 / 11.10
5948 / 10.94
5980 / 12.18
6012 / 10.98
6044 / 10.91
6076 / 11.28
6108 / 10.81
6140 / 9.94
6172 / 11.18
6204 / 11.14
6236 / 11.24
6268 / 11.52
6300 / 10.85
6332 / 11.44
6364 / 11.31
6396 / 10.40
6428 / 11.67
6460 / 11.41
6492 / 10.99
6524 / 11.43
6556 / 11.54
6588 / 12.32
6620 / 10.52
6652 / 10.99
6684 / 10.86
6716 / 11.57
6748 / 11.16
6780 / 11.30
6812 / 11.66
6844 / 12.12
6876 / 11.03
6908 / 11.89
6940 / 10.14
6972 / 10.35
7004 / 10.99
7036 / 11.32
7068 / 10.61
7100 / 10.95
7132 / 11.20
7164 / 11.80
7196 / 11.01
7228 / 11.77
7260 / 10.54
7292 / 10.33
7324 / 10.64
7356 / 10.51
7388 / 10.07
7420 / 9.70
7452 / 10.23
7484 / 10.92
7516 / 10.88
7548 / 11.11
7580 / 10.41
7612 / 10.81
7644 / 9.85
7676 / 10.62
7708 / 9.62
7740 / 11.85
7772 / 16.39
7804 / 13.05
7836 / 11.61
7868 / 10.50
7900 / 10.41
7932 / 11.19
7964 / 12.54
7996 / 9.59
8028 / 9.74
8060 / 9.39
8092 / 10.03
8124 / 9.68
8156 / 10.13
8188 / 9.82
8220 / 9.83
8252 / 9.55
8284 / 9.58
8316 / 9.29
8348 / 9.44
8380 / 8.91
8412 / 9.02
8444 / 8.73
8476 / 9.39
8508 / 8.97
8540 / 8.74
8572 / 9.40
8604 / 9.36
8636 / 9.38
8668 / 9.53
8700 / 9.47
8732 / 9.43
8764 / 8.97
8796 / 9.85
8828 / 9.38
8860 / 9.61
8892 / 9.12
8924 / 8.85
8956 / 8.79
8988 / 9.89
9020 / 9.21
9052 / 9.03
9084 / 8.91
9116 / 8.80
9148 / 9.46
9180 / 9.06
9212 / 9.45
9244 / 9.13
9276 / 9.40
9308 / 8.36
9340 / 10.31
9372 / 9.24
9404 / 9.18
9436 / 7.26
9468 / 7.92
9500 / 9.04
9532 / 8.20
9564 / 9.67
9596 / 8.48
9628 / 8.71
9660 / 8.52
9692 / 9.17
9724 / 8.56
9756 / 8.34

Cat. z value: 0.18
